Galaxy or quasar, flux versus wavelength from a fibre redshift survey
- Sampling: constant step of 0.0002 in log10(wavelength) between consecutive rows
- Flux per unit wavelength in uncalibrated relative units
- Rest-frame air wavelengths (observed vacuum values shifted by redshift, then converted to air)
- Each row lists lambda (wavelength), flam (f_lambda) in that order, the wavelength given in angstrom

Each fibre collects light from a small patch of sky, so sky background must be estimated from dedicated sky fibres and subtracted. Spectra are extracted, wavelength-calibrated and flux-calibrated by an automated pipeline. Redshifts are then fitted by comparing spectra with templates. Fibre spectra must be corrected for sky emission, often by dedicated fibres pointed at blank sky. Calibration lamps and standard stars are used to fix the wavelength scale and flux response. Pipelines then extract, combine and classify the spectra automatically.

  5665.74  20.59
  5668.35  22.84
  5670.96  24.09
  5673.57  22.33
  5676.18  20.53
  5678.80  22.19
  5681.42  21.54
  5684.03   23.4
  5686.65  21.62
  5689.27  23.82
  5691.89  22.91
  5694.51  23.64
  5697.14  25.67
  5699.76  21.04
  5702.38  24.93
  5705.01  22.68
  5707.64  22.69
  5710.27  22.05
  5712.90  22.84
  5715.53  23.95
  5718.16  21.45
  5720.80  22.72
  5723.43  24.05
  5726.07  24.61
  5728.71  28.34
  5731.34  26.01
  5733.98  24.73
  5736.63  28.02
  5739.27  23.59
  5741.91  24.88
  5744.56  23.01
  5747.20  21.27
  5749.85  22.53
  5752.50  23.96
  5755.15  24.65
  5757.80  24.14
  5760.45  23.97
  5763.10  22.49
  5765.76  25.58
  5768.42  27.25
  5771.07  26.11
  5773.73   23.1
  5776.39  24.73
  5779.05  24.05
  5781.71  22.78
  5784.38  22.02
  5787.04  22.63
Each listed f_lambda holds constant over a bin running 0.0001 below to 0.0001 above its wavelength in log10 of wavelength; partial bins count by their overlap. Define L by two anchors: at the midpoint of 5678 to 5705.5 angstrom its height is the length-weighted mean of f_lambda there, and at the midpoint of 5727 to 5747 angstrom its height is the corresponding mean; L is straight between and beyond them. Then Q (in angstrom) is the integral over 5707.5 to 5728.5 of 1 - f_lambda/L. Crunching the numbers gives 0.9 angstrom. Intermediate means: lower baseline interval 23.1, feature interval 23.3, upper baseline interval 25.3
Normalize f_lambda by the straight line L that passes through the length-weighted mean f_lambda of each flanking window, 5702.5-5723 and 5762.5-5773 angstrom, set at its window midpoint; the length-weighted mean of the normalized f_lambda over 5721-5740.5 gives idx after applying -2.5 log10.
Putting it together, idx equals -0.079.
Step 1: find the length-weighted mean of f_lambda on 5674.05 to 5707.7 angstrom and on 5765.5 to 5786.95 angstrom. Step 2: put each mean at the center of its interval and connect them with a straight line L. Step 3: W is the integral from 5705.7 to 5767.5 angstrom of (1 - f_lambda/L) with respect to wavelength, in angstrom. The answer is -1.0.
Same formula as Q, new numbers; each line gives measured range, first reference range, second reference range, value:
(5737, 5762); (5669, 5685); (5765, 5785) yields 0.2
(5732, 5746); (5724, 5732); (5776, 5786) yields 0.4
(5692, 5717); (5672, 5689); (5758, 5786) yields -0.7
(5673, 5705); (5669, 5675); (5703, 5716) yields 0.3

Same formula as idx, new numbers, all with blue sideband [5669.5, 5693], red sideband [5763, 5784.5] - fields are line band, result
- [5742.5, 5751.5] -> 0.063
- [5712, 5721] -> 0.024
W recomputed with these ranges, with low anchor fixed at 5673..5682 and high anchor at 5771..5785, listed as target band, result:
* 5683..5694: -0.6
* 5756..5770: -0.8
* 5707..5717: -0.3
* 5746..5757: 0.0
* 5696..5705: -0.7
